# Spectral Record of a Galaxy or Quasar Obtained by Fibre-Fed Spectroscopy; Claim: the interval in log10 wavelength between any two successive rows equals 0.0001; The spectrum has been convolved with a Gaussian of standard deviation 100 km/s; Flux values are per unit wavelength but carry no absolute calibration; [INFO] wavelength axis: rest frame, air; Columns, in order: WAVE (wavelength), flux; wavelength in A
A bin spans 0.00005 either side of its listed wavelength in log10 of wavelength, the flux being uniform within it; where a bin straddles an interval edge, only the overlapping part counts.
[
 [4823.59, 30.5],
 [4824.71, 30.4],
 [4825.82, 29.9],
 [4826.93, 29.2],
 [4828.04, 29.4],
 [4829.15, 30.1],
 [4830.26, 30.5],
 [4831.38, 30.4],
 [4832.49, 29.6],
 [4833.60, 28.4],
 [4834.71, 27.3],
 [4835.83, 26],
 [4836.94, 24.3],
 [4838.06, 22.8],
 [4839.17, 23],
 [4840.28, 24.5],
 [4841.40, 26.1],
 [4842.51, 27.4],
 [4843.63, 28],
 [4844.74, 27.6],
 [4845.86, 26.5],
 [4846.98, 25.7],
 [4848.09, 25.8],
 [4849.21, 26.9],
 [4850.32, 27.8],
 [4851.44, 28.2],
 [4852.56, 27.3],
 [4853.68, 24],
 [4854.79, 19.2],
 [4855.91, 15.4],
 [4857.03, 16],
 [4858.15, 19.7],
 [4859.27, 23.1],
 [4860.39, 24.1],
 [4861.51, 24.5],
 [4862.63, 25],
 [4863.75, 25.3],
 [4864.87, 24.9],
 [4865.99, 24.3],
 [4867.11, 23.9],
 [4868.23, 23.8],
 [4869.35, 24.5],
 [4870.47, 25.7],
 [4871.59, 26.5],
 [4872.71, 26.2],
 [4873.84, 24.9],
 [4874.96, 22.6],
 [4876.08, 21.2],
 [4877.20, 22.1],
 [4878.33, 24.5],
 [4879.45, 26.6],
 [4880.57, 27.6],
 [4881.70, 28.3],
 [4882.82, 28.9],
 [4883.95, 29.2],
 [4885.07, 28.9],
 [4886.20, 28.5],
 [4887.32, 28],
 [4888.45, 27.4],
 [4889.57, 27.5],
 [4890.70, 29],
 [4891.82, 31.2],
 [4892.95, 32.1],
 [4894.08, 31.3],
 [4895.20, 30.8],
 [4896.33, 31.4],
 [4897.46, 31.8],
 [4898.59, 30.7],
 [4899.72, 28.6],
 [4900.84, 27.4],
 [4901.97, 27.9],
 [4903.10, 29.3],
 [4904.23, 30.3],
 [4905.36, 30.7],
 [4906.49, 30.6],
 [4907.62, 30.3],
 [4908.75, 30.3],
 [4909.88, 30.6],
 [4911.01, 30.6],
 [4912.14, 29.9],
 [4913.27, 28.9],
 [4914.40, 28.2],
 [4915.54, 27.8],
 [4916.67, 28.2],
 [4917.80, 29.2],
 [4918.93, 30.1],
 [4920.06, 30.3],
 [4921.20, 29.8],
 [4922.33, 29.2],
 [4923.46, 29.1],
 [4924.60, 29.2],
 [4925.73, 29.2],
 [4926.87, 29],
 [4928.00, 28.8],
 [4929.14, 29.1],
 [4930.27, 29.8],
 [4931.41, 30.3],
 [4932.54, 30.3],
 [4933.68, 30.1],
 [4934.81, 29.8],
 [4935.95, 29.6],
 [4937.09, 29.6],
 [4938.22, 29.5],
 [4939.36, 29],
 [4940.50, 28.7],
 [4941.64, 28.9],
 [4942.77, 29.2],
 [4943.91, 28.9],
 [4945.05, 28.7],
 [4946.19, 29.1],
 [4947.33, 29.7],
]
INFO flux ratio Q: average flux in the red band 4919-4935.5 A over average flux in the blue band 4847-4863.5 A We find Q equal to 1.26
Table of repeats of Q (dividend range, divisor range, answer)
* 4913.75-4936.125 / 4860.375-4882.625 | 1.18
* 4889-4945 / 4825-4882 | 1.17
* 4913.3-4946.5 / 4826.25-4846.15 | 1.07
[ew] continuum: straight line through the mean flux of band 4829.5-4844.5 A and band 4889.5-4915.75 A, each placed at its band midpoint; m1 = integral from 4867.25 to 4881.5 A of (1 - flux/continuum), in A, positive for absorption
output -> 1.9 A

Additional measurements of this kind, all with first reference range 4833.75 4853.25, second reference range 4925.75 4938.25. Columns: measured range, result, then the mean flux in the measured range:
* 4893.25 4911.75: -1.1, 30.2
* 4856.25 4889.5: 2.9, 25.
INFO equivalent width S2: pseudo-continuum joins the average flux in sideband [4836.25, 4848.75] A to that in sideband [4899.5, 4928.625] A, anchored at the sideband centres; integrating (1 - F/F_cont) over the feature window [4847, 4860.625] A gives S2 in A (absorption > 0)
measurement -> 1.6 A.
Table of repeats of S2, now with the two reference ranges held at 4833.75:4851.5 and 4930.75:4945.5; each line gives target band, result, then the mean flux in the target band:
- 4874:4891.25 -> 0.5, 26.6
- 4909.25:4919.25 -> -0.2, 29.3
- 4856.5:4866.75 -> 1.4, 23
